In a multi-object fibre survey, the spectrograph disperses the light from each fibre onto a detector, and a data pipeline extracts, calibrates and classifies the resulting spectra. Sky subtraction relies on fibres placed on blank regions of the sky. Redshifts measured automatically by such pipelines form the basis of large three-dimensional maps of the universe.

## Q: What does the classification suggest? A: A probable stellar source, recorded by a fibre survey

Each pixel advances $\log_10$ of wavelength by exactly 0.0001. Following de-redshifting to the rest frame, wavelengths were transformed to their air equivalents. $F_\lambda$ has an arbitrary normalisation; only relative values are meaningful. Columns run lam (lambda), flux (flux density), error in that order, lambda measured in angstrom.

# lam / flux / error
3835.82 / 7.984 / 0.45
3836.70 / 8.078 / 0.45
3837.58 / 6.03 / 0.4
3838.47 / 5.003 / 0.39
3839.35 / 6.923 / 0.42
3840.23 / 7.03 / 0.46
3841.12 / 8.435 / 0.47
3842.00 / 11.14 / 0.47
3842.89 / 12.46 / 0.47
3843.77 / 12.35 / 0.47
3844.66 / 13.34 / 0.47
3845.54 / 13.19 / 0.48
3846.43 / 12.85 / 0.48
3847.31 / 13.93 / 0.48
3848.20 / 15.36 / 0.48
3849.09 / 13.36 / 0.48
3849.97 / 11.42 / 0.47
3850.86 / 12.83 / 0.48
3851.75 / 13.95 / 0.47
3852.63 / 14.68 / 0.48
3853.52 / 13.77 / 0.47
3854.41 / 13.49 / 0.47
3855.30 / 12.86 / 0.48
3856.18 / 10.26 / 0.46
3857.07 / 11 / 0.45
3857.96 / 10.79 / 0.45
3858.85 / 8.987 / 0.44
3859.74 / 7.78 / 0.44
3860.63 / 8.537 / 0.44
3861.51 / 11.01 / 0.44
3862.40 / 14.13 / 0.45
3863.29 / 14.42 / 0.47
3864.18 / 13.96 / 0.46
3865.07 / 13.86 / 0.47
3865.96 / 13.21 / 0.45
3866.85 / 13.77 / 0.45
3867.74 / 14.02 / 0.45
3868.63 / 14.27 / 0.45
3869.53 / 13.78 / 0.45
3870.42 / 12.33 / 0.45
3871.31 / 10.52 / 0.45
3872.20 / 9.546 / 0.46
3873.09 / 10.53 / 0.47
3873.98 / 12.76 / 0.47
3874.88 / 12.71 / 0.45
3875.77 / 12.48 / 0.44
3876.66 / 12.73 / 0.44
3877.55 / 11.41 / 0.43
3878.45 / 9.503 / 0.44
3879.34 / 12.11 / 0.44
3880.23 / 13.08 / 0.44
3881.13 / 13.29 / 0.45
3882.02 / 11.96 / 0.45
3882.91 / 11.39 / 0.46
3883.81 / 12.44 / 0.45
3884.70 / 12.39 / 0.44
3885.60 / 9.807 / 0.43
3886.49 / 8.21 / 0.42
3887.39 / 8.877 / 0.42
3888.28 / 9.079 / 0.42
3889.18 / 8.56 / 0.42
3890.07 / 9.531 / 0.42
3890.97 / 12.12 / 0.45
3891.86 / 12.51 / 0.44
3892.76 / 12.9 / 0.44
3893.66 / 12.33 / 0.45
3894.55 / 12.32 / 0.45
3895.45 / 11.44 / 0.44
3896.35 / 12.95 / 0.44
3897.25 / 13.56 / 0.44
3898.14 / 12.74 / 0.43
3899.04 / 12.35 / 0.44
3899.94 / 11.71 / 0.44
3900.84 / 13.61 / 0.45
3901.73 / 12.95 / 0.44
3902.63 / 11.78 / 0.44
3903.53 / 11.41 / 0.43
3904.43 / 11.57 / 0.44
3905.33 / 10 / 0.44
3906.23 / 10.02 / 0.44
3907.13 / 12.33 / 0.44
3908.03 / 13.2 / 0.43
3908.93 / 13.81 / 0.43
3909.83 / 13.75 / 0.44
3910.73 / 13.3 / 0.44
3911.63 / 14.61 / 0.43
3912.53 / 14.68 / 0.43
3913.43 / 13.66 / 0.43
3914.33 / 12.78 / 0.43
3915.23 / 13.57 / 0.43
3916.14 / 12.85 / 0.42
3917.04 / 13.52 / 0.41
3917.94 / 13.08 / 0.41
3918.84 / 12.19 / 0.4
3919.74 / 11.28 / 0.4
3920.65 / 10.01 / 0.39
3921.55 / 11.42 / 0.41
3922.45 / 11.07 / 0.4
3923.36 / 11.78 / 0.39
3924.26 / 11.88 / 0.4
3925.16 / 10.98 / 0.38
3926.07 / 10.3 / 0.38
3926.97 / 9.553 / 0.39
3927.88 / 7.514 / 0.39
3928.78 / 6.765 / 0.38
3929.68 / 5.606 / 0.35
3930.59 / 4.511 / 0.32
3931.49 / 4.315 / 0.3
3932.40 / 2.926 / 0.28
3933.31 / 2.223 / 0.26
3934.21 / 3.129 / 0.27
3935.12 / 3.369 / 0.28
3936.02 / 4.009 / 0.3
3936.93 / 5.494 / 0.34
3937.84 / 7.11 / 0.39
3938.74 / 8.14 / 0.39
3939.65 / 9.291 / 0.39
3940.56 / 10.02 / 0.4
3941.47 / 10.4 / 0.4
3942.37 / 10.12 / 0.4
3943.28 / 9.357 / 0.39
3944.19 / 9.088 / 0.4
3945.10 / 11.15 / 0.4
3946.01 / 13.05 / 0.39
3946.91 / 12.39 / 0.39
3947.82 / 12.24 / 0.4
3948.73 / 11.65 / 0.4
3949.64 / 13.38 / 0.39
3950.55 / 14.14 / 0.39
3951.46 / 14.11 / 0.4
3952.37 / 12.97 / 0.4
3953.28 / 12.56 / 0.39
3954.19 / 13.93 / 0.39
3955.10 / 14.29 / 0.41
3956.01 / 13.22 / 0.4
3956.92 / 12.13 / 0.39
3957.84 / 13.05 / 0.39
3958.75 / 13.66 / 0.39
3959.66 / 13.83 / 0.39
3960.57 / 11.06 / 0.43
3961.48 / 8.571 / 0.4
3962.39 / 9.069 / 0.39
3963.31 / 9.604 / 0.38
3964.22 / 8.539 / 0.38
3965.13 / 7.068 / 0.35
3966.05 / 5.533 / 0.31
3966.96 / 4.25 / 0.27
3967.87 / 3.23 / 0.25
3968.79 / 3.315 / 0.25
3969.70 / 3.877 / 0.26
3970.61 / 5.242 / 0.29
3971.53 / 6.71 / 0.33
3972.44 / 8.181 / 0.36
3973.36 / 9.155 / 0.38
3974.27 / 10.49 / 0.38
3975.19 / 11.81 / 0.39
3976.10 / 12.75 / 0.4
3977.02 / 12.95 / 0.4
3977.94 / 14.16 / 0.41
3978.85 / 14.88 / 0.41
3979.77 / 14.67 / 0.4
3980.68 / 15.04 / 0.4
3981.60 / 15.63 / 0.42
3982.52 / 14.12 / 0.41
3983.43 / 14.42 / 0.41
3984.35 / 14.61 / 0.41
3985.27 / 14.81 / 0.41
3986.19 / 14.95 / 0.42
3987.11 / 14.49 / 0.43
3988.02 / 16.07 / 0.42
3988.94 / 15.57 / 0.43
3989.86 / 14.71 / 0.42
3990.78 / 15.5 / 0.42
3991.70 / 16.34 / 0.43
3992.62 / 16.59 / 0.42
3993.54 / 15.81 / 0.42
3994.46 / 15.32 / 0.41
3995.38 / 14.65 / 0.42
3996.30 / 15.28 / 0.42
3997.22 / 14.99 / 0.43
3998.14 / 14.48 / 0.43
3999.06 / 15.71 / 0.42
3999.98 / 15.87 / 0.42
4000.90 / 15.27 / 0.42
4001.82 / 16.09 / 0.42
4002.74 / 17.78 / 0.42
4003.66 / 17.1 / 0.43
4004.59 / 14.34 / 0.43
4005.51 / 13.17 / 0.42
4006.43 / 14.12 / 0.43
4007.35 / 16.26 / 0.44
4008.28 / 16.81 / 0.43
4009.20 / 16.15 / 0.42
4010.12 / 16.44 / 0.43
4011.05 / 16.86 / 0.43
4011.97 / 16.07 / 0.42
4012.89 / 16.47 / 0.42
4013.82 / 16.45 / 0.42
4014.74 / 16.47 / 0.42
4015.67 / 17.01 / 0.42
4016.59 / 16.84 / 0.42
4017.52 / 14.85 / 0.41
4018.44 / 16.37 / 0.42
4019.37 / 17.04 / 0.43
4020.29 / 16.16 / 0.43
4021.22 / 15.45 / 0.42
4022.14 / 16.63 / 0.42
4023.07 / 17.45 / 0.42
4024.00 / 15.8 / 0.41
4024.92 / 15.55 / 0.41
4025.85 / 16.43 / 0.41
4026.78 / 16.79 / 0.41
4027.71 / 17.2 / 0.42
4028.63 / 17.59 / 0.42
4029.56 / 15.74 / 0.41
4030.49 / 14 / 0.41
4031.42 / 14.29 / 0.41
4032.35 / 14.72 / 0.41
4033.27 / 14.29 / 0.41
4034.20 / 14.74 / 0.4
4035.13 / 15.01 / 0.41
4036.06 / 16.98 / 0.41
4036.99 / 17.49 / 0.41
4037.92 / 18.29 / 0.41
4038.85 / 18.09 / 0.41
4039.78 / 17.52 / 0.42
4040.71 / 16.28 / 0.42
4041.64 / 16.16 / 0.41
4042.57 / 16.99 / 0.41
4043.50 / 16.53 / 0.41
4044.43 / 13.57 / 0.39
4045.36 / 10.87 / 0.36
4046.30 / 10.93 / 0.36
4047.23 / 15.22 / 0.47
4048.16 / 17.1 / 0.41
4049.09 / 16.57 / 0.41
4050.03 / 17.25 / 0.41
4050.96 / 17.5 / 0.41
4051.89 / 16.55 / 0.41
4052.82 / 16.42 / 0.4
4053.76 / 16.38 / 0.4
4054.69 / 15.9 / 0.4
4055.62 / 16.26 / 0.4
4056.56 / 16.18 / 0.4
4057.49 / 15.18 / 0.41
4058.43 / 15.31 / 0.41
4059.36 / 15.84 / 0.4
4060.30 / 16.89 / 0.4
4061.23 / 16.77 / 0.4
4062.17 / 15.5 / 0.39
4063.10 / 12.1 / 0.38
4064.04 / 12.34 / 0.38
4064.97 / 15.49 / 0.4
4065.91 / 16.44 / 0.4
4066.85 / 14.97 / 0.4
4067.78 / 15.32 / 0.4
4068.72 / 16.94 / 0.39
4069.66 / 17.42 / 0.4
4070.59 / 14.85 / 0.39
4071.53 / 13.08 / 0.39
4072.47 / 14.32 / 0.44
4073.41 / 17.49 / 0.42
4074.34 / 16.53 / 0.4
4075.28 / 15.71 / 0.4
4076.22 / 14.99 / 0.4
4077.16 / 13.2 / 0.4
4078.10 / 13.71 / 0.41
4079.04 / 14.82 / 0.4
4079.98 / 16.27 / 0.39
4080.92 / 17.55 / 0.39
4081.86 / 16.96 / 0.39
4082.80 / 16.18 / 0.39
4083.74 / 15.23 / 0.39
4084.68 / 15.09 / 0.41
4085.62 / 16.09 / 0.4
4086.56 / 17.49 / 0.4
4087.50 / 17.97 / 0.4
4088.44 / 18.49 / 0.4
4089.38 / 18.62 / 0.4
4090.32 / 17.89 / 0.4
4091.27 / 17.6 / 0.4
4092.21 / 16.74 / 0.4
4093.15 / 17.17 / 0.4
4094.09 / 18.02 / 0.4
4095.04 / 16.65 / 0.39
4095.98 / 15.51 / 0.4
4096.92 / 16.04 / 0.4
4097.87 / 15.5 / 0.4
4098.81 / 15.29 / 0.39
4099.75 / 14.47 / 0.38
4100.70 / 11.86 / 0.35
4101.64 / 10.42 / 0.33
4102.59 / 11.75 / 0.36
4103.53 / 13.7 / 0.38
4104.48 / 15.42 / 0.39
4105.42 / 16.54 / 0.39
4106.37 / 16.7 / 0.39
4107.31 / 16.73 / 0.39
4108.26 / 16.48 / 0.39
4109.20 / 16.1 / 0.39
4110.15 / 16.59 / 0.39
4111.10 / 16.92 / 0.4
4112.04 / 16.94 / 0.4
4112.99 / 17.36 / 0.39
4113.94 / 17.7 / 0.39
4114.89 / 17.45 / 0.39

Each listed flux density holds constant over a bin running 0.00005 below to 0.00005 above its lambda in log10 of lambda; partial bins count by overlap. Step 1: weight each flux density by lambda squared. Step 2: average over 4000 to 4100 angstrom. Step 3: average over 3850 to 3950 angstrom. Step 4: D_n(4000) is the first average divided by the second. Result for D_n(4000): 1.56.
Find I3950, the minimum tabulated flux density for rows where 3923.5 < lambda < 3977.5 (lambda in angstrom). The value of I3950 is 2.223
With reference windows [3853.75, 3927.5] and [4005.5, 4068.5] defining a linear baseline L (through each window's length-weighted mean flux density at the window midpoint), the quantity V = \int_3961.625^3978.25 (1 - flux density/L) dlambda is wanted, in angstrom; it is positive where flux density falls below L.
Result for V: 7.1 angstrom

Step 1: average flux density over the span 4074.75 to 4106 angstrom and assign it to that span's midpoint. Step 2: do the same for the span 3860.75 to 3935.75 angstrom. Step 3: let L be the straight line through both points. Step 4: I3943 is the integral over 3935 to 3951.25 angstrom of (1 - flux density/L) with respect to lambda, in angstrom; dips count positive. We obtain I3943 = 3.2 angstrom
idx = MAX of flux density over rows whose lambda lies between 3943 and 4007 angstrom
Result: 17.78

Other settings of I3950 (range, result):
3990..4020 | 13.17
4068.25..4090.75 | 13.08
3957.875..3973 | 3.23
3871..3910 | 8.21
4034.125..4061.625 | 10.87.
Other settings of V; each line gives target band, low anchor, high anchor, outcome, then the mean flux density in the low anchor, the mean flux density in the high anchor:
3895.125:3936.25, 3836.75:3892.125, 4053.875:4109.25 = 6.2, 11.6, 15.7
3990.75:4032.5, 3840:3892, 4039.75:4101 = -3.5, 11.9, 15.8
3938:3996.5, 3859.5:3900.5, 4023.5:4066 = 9.1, 11.9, 15.8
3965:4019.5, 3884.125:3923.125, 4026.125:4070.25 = 2.6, 12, 15.8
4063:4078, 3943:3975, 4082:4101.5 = 0.2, 10.1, 16.3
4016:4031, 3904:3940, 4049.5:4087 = -2.5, 9.78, 15.7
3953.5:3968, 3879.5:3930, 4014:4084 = 3.3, 11.7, 15.8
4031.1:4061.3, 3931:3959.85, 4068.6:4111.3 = -3.9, 9.99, 15.8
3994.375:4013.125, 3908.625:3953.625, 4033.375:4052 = -2.3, 10.2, 15.9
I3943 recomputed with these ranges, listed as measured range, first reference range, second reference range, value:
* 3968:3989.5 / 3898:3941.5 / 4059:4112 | 0.41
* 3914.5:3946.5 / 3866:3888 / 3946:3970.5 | 5.86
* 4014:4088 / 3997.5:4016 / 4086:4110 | 0.50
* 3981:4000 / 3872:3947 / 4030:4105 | -2.86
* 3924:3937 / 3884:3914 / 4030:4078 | 6.73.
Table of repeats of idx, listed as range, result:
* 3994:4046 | 18.29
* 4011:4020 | 17.04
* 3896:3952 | 14.68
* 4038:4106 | 18.62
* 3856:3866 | 14.42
